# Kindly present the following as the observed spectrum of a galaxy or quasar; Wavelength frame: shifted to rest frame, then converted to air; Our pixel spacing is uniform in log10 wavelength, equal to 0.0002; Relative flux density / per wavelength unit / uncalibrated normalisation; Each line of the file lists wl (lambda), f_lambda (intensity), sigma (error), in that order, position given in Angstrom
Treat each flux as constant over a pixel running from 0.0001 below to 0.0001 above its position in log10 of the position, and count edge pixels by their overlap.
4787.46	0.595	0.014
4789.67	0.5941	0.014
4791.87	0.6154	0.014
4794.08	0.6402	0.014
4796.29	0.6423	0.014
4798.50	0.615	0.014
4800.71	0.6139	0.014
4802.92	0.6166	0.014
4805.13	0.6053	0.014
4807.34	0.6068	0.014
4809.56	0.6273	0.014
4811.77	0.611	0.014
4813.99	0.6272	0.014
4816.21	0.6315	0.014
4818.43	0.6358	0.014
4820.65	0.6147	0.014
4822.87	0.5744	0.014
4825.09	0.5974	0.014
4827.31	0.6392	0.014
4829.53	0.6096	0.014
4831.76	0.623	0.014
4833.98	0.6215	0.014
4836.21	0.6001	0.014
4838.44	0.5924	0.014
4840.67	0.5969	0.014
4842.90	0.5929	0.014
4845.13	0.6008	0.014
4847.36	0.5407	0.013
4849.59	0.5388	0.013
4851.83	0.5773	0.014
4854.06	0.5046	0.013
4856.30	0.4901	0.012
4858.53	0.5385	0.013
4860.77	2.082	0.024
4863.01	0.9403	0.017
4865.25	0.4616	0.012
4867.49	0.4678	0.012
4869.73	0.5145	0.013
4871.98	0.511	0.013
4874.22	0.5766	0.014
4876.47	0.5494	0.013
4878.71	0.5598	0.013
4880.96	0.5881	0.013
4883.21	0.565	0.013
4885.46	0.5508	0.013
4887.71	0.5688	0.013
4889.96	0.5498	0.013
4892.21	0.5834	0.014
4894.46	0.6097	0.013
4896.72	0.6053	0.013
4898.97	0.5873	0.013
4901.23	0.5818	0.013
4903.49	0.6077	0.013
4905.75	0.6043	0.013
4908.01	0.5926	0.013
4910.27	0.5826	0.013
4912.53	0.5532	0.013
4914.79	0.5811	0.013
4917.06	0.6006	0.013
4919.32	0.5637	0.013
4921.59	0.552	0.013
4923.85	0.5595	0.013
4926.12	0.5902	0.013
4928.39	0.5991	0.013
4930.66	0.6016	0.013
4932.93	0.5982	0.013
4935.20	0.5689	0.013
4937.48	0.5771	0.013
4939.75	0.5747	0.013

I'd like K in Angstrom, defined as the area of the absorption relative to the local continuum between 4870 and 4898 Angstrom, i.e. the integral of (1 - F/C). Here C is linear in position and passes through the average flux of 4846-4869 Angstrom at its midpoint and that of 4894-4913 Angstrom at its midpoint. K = 3.24 Angstrom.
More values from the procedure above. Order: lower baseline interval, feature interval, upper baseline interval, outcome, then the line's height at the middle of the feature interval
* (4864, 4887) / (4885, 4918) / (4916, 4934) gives -1.36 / 0.561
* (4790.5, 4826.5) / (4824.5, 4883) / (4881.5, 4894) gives -4.56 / 0.589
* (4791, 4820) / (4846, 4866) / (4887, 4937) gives -4.70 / 0.604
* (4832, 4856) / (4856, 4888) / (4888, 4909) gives -4.86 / 0.583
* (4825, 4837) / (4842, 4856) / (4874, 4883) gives 1.02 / 0.598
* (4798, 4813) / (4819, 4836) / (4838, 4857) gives -0.76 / 0.585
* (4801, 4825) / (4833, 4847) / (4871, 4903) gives 0.03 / 0.599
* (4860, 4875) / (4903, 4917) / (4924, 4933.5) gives 1.29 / 0.647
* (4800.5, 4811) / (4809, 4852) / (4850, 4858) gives -2.55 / 0.569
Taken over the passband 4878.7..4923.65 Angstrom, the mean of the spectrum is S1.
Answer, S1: 0.579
